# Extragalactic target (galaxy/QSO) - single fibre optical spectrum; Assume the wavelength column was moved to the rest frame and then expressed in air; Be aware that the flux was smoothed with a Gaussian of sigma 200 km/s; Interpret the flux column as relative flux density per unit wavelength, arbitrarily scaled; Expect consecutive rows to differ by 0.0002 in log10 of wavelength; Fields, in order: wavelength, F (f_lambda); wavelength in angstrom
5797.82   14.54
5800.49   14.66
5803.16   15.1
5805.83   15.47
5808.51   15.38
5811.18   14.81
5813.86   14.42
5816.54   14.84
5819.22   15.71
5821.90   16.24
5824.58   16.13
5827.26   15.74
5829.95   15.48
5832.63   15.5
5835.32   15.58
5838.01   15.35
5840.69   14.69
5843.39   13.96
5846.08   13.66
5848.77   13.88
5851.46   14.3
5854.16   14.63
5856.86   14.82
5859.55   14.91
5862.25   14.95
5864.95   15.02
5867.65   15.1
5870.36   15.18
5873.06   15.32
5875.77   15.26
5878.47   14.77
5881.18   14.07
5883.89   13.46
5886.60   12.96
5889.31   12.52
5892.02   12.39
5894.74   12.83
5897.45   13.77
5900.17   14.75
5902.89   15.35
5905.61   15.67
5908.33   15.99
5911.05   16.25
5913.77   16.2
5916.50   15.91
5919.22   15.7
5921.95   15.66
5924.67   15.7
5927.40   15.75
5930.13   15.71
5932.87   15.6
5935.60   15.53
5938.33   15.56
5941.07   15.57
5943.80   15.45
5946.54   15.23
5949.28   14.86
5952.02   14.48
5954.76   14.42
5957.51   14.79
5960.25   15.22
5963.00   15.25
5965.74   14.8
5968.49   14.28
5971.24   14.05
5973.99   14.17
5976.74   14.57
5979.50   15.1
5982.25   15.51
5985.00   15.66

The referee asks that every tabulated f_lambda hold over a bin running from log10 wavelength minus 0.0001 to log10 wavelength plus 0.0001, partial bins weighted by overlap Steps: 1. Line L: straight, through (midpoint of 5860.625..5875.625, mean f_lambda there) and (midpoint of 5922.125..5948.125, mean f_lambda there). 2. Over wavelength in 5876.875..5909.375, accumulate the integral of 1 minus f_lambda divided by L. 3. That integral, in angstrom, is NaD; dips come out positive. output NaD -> 2.7 angstrom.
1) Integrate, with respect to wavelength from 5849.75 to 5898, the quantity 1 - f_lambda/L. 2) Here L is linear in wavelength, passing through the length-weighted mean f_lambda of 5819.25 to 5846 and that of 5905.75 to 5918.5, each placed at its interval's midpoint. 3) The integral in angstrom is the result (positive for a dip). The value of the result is 4.5 angstrom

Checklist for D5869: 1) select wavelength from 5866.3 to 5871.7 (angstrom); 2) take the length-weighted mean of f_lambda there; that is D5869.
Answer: 15.1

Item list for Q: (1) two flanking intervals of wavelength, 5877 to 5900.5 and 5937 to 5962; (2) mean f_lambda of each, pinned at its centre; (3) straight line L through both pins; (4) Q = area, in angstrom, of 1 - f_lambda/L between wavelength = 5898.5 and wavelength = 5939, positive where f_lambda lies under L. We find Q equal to -4.1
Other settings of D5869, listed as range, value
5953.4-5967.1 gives 14.9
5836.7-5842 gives 15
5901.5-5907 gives 15.5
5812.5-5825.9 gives 15.5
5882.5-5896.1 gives 12.8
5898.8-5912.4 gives 15.6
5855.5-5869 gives 15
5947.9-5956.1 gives 14.6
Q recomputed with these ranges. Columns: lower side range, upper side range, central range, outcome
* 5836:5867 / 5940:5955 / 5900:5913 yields -0.7 angstrom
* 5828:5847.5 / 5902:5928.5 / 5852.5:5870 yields 0.3 angstrom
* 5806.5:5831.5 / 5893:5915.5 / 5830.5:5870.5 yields 1.4 angstrom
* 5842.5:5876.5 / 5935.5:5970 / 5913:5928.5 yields -0.9 angstrom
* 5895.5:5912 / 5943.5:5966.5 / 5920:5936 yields -0.6 angstrom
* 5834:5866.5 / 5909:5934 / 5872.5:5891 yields 1.5 angstrom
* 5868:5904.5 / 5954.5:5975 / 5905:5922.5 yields -2.0 angstrom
